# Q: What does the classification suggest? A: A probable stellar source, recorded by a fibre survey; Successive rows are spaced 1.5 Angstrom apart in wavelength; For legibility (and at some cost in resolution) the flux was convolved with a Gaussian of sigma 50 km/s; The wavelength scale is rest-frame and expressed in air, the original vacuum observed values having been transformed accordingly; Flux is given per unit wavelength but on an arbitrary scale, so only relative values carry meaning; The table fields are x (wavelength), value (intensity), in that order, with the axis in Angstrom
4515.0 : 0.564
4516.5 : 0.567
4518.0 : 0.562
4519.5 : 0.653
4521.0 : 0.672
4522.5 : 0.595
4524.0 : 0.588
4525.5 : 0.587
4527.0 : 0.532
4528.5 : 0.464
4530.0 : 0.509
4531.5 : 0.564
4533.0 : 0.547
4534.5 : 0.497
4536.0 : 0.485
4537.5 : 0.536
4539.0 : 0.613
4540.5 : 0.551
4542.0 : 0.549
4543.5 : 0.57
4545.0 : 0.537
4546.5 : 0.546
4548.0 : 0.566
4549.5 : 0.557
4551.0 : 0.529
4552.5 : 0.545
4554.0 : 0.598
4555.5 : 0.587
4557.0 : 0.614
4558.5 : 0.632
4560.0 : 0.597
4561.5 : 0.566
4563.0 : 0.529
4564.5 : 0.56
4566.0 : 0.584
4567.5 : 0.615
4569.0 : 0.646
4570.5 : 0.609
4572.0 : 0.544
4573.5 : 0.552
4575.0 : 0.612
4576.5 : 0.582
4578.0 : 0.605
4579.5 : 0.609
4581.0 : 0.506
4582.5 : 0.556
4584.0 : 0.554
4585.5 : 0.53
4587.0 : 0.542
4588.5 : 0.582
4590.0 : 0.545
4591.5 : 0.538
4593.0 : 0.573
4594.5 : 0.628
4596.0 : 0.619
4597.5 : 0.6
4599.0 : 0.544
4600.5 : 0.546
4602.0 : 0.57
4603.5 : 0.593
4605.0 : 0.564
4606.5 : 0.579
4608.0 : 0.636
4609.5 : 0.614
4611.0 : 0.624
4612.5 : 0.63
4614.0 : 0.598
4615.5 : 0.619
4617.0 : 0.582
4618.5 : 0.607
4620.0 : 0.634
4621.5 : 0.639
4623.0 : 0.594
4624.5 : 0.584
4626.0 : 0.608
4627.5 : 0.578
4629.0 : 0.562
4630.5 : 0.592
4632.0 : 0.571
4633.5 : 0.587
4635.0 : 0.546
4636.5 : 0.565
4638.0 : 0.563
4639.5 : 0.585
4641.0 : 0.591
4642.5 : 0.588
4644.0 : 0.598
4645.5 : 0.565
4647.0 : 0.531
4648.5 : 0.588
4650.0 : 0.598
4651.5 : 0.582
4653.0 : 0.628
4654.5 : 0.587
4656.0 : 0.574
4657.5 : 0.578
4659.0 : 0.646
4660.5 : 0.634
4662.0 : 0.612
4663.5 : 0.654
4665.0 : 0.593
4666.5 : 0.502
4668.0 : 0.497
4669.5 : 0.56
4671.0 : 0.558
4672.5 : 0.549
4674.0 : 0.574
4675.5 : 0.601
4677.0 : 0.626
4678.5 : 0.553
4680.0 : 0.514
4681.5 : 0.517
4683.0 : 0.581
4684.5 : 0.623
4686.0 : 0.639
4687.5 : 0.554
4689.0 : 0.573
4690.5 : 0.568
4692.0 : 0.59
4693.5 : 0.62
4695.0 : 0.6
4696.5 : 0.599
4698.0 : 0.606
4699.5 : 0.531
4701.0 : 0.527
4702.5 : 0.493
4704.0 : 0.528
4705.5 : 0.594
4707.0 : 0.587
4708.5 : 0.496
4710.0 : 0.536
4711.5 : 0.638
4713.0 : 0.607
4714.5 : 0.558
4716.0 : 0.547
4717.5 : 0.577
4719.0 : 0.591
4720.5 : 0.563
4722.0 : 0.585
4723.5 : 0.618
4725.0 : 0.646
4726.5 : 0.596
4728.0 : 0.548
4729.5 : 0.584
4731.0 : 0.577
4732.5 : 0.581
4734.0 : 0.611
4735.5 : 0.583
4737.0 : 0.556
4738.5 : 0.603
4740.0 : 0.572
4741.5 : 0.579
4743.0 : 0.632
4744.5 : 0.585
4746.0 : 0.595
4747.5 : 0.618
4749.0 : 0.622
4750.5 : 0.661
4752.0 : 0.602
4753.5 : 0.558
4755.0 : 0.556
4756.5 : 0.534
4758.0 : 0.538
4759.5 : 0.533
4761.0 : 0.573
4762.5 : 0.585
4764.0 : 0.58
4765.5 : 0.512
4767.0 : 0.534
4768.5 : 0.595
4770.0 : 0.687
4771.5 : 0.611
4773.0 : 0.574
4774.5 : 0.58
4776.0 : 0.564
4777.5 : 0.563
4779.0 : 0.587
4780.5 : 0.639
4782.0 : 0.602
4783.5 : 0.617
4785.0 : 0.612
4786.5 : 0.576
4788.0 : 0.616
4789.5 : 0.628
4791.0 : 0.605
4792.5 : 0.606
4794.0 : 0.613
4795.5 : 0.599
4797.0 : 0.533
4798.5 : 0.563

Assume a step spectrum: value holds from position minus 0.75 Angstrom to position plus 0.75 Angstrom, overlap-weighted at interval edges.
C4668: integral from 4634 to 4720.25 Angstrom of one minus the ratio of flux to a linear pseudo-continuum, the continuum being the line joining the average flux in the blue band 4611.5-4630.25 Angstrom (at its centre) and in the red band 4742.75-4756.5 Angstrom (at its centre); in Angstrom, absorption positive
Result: 3.6 Angstrom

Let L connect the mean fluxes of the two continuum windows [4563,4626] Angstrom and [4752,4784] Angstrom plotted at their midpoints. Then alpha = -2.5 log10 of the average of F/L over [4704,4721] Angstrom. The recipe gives 0.02 mag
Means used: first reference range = 0.586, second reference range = 0.578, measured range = 0.57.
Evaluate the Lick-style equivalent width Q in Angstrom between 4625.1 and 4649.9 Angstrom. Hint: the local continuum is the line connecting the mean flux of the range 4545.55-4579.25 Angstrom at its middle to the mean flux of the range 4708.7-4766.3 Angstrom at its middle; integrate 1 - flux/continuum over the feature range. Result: 0.2 Angstrom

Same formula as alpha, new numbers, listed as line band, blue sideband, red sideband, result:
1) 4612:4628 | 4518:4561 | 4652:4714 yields -0.065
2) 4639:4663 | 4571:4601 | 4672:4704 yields -0.042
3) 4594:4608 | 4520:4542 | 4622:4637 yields -0.023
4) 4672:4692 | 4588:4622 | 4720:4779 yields 0.025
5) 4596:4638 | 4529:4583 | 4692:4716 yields -0.046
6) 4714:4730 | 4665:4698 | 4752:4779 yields -0.022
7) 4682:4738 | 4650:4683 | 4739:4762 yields 0.005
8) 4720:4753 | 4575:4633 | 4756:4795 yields -0.017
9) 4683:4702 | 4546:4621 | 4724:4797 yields 0.004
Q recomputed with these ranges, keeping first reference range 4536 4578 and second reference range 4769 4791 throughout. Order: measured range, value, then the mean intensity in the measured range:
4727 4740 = 0.38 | 0.58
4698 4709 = 0.95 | 0.542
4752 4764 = 0.85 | 0.558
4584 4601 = 0.33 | 0.568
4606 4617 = -0.60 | 0.613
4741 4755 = -0.09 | 0.604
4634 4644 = 0.17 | 0.575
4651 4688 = 0.47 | 0.582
